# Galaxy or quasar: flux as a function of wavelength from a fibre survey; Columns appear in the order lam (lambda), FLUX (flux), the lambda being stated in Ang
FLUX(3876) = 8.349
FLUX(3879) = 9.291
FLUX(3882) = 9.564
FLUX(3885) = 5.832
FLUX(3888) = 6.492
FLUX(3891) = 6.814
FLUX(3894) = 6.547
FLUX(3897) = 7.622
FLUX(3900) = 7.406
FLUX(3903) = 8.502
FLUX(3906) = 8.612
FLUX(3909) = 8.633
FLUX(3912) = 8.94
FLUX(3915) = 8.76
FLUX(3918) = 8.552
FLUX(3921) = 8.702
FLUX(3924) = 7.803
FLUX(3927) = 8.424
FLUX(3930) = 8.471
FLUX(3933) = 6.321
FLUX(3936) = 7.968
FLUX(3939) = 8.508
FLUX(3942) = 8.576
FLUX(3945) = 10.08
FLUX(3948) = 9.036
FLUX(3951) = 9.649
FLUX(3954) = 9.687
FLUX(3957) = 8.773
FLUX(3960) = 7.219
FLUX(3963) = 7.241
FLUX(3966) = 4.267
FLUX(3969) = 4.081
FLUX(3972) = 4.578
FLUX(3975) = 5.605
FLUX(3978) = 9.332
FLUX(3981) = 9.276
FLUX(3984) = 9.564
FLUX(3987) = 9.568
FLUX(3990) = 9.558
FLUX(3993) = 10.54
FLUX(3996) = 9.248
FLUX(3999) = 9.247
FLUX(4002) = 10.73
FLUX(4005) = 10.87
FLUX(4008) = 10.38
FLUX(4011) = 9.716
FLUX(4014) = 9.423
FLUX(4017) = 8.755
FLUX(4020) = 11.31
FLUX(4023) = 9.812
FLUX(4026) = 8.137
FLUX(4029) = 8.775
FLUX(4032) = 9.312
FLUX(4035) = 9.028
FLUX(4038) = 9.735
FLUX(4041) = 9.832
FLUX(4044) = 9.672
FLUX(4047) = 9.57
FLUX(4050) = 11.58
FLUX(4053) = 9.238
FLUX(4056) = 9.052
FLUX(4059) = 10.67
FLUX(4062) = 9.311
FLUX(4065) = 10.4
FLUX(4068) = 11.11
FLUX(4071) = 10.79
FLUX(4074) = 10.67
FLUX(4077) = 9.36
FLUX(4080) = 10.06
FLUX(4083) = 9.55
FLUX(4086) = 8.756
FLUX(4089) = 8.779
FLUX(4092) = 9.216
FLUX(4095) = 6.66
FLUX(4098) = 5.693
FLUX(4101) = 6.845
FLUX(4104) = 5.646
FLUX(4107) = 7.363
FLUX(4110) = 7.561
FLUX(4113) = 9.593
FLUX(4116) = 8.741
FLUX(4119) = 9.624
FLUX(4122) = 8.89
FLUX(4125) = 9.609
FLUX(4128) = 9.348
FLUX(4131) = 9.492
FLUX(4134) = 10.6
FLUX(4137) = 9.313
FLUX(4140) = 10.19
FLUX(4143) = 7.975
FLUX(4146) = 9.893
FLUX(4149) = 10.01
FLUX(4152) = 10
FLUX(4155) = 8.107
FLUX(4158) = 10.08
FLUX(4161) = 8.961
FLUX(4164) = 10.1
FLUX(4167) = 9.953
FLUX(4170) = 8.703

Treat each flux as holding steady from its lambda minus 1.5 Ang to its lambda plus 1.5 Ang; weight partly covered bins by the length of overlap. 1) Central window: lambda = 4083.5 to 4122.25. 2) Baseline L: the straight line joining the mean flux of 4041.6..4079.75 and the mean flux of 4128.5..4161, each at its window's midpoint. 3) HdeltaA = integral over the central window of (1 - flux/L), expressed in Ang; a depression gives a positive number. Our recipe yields 7.3 Ang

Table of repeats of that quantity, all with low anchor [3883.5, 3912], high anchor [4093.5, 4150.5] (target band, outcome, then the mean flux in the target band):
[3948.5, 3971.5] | 1.6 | 7.23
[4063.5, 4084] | -4.8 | 10.3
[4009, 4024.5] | -3.4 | 9.82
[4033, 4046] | -2.2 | 9.56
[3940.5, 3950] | -1.9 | 9.25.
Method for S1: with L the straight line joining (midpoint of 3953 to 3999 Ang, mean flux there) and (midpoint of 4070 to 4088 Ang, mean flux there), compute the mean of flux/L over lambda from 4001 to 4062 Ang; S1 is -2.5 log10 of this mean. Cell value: -0.097 mag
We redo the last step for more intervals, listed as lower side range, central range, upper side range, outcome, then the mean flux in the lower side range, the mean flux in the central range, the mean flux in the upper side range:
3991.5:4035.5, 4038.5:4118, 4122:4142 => 0.07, 9.7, 9.08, 9.65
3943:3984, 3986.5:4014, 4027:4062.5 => -0.16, 7.69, 9.97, 9.64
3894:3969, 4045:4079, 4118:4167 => -0.13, 8.12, 10.2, 9.52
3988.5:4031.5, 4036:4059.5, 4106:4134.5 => -0.04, 9.74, 9.87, 9.06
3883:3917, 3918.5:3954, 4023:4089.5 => -0.05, 7.69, 8.55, 9.72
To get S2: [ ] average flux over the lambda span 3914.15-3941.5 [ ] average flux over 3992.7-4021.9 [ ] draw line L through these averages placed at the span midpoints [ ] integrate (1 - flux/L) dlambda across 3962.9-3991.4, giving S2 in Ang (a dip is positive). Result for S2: 6.24 Ang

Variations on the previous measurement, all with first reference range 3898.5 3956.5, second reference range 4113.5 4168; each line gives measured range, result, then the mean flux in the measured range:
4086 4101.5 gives 2.8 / 7.6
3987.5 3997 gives -1.0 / 9.79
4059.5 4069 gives -1.2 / 10.3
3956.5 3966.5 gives 2.0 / 6.95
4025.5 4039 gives 0.0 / 9.03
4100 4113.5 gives 3.0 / 7.26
